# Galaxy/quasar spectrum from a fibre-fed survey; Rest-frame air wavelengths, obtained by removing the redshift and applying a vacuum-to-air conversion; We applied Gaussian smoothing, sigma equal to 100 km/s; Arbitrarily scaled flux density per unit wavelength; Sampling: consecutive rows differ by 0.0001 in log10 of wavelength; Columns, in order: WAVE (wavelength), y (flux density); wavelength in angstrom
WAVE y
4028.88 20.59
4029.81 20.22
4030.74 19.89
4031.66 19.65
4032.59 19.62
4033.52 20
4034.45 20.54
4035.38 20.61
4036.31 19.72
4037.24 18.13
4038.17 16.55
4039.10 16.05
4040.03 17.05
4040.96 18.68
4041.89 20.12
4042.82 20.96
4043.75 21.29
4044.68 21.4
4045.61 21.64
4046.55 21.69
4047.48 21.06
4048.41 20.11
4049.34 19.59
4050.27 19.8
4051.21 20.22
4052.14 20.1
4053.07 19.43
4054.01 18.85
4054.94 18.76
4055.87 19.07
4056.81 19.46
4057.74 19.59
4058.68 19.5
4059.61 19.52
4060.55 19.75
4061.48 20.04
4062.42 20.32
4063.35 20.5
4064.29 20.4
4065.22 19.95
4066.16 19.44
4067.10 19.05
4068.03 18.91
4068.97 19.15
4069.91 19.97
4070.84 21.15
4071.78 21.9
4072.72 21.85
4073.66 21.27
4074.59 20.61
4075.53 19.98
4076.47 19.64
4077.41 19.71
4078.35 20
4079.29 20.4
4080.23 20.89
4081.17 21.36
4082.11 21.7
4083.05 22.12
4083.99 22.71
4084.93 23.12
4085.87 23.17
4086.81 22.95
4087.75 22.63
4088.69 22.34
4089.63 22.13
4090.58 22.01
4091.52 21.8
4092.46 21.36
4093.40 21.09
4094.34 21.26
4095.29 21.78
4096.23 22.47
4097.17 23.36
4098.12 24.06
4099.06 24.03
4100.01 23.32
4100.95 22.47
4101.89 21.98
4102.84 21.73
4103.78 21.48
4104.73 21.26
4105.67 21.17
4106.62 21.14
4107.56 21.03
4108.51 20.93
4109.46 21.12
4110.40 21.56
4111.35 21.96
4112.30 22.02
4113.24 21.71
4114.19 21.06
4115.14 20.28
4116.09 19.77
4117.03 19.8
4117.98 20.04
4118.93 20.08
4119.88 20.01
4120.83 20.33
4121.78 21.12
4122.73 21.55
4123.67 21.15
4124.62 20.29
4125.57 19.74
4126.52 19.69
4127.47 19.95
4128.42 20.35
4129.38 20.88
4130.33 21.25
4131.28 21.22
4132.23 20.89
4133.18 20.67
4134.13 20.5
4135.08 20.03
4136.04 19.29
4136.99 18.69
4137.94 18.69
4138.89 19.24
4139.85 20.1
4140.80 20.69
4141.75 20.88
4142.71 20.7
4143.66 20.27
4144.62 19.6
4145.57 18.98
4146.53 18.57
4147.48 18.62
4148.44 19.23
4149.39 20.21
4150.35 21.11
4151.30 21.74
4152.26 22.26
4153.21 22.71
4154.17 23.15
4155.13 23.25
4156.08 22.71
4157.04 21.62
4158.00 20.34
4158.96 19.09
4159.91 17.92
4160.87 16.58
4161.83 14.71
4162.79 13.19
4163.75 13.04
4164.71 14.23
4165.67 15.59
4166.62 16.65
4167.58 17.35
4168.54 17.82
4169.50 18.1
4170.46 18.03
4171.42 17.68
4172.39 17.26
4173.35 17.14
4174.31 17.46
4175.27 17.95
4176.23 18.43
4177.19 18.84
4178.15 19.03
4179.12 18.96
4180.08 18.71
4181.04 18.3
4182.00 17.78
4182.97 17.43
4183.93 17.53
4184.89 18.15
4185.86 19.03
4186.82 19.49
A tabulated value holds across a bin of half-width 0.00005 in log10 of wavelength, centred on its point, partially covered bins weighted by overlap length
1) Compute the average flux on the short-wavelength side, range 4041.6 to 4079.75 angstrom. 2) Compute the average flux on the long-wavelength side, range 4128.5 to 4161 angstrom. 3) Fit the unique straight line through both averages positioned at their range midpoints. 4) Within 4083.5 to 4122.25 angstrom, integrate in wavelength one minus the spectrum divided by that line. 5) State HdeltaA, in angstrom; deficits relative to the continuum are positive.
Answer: -2.74 angstrom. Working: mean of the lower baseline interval 20.1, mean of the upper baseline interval 20.4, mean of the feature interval 21.7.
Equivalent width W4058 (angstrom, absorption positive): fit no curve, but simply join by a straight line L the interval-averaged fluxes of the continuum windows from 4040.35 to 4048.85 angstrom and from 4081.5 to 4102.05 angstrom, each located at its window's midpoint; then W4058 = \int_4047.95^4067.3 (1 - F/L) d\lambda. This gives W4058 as 1.4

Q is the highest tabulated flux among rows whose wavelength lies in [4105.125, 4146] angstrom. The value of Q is 22.02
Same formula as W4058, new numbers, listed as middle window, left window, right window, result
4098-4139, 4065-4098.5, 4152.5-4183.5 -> -1.8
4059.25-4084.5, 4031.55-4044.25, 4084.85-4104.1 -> 0.8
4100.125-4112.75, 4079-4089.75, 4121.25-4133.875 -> -0.1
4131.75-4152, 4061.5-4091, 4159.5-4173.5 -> -2.7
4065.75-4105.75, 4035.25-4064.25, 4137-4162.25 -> -3.4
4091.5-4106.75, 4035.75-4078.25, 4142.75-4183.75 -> -2.2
